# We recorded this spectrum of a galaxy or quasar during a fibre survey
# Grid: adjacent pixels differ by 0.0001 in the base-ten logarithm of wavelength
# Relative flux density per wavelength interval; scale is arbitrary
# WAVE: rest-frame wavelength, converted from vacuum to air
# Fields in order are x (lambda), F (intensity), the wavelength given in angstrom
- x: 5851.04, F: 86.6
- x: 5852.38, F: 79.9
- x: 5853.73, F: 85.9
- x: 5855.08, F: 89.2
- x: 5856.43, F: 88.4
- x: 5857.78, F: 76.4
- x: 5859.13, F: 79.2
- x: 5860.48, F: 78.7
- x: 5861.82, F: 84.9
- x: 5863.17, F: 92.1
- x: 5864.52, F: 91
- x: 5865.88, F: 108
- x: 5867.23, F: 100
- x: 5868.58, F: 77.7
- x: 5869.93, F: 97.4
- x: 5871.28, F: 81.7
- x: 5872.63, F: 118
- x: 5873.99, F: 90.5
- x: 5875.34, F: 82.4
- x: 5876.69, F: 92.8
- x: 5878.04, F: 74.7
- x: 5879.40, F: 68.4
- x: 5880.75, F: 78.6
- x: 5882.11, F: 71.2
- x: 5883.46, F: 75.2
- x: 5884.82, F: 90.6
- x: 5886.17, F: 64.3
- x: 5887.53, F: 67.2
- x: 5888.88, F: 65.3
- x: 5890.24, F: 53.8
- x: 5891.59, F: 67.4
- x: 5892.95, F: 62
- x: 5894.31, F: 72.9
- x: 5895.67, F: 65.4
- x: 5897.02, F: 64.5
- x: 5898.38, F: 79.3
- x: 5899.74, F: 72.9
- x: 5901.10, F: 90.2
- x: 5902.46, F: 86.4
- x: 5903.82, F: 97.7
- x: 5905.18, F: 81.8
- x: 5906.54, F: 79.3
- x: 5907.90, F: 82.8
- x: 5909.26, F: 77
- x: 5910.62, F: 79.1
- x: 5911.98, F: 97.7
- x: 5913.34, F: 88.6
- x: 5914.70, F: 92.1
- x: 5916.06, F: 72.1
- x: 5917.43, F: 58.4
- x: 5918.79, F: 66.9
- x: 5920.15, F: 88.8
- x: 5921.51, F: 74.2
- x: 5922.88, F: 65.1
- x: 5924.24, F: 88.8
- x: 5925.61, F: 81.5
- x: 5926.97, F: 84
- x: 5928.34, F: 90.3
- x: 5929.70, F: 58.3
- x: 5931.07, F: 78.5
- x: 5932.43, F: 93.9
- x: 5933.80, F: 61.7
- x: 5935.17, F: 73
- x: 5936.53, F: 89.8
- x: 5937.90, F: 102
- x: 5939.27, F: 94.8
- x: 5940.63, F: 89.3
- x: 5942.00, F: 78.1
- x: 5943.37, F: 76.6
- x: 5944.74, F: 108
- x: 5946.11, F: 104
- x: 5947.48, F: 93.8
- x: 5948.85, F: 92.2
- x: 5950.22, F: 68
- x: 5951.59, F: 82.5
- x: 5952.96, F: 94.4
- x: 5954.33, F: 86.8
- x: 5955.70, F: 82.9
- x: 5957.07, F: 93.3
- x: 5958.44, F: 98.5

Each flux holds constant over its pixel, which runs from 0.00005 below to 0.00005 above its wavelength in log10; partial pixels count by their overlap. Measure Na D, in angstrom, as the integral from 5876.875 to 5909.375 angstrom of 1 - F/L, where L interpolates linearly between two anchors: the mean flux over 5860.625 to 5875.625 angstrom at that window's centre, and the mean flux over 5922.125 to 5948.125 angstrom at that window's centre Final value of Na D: 5.4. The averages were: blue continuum 92.9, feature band 74.8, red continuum 84.8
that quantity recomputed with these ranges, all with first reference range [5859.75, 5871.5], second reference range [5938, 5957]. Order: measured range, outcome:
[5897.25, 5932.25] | 3.60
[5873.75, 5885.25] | 1.32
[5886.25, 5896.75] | 2.94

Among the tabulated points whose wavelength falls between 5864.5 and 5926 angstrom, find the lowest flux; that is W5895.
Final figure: 53.8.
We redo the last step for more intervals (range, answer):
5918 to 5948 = 58.3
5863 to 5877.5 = 77.7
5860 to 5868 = 78.7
